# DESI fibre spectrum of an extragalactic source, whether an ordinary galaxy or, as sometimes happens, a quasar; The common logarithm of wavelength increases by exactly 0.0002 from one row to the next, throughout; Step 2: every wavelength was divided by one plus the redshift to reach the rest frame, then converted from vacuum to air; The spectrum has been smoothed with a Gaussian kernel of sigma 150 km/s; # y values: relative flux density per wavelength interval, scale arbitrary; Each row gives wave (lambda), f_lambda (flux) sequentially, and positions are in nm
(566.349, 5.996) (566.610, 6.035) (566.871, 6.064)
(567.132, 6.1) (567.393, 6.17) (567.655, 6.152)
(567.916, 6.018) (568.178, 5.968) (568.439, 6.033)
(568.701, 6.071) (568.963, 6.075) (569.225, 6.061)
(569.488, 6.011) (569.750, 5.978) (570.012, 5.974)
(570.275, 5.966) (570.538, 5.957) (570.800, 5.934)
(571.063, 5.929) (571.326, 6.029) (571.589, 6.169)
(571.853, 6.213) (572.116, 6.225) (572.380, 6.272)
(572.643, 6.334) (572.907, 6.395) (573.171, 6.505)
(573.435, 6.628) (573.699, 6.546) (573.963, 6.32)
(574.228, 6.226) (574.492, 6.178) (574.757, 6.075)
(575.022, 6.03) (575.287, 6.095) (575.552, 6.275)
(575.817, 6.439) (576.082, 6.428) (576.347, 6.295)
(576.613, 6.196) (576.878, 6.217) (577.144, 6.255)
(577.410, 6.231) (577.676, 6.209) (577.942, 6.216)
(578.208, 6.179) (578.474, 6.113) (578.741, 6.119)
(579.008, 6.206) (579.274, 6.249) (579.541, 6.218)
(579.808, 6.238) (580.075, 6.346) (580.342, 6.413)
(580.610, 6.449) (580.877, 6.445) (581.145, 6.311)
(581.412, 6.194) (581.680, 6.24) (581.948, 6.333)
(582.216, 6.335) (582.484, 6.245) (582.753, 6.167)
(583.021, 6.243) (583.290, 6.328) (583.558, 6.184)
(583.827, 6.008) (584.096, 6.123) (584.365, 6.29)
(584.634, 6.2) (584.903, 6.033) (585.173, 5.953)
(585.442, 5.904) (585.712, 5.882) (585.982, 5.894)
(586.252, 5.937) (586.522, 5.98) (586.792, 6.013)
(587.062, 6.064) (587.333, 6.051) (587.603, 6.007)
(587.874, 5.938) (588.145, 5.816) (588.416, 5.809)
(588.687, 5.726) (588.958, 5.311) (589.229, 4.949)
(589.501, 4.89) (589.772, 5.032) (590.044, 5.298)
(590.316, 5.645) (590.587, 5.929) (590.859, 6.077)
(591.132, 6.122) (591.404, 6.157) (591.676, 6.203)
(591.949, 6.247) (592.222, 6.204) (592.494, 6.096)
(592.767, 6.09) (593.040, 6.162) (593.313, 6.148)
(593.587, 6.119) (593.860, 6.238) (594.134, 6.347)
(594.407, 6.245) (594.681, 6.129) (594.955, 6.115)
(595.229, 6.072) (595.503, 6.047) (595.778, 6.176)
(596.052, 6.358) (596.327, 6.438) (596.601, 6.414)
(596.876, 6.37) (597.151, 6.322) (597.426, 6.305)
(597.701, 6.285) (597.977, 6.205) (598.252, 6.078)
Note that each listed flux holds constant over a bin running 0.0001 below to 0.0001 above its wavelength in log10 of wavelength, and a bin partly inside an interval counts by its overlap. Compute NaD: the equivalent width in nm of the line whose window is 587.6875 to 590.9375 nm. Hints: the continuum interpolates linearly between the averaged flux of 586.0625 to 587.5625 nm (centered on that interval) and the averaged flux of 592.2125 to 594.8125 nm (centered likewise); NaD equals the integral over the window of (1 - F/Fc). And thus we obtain 0.29 nm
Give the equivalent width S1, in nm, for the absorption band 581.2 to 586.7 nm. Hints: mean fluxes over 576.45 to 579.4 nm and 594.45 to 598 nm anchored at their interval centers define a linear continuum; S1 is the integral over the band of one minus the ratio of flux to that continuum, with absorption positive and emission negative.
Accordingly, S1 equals 0.08 nm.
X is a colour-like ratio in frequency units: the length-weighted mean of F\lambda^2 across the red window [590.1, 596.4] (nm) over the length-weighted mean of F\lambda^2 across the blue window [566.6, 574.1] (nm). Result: 1.08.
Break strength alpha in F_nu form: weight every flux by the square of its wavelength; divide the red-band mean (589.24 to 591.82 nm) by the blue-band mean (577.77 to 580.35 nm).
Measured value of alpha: 0.9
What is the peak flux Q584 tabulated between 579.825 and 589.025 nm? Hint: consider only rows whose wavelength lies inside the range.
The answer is 6.449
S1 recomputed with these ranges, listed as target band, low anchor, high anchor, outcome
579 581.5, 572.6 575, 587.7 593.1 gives -0.08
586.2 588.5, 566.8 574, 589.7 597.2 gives 0.06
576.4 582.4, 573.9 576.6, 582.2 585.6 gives -0.07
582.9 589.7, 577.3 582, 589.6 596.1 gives 0.29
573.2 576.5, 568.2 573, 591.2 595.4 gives -0.11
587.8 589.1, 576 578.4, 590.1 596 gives 0.09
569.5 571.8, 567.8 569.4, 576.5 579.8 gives 0.03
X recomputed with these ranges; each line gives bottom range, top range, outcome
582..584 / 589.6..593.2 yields 0.98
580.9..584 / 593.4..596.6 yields 1.04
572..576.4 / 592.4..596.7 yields 1.05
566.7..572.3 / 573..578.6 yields 1.06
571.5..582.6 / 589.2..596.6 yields 1.01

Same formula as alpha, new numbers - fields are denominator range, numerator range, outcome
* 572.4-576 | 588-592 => 0.95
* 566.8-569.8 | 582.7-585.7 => 1.07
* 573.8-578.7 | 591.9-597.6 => 1.07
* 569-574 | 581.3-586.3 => 1.04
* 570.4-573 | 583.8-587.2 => 1.03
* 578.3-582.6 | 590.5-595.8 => 1.02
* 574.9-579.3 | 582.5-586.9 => 1.00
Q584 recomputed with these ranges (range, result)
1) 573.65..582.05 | 6.546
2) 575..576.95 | 6.439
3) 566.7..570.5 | 6.17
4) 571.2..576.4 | 6.628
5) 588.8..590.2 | 5.311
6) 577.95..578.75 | 6.179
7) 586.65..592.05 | 6.247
